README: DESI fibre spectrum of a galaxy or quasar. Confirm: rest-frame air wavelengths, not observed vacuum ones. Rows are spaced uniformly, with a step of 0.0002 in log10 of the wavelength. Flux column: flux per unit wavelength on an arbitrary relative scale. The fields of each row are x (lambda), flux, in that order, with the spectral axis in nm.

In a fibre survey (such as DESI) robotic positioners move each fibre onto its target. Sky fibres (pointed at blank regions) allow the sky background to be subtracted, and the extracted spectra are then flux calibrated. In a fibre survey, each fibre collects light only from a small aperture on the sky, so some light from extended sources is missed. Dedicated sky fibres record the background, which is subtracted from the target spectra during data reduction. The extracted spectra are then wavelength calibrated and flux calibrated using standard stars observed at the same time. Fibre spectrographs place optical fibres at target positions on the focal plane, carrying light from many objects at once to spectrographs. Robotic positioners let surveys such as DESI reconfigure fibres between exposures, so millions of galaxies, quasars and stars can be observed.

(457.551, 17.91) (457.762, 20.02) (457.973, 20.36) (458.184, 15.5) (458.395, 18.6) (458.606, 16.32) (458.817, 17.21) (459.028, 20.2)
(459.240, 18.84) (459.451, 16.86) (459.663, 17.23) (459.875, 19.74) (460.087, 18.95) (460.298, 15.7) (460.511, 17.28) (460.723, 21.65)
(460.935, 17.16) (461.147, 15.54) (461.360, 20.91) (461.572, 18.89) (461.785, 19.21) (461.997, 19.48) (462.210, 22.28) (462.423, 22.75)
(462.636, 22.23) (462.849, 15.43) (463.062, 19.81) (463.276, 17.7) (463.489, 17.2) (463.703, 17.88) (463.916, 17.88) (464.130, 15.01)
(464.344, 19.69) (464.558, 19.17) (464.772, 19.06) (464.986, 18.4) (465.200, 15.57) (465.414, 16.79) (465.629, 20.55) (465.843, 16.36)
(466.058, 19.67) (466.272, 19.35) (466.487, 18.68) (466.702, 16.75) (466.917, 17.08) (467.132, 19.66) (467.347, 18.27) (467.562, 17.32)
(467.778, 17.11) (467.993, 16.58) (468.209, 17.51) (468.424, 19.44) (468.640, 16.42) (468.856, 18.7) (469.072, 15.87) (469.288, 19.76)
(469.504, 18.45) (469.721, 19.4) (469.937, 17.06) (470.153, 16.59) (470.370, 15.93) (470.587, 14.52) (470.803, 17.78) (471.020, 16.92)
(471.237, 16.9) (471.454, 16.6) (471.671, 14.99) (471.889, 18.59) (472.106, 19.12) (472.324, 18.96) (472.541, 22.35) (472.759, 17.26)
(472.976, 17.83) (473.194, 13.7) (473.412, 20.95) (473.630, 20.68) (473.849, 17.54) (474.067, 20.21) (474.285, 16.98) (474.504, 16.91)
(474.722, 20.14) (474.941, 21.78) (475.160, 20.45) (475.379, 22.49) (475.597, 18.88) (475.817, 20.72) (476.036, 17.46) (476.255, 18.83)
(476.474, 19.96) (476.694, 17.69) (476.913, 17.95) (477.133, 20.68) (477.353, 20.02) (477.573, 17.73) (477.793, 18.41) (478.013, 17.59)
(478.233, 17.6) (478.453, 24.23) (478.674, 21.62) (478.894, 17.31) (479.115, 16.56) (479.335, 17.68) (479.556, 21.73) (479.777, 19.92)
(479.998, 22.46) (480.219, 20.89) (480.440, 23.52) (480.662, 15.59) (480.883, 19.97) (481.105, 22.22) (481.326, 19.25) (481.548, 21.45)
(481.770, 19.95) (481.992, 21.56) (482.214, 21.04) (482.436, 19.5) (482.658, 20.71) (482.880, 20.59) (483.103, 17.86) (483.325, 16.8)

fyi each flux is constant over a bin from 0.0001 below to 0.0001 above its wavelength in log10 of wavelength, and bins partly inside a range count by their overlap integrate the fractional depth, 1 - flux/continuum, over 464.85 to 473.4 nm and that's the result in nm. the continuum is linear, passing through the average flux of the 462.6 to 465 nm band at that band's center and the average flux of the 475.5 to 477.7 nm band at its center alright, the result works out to 0.37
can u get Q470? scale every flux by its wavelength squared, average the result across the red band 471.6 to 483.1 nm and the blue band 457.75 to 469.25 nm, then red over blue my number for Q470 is 1.1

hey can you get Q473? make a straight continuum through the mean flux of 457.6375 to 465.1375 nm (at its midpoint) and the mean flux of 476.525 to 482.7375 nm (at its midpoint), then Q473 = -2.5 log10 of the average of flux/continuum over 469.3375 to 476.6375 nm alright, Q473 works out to 0.06 mag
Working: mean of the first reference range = 18.6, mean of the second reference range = 19.8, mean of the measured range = 18.4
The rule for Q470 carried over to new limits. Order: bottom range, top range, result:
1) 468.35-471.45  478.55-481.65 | 1.20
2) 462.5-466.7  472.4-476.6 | 1.10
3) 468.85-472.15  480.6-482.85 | 1.23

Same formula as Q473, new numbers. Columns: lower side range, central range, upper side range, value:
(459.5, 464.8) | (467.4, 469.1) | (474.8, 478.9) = 0.095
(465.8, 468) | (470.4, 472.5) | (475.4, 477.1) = 0.076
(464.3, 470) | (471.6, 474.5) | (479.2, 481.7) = 0.042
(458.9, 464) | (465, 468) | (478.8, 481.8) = 0.069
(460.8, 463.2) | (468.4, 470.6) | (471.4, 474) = 0.067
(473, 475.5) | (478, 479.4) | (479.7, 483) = 0.054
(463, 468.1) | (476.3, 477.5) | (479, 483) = 0.025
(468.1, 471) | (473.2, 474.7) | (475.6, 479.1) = -0.012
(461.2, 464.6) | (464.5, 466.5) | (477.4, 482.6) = 0.049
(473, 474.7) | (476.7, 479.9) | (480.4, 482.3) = 0.018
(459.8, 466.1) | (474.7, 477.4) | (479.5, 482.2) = 0.020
